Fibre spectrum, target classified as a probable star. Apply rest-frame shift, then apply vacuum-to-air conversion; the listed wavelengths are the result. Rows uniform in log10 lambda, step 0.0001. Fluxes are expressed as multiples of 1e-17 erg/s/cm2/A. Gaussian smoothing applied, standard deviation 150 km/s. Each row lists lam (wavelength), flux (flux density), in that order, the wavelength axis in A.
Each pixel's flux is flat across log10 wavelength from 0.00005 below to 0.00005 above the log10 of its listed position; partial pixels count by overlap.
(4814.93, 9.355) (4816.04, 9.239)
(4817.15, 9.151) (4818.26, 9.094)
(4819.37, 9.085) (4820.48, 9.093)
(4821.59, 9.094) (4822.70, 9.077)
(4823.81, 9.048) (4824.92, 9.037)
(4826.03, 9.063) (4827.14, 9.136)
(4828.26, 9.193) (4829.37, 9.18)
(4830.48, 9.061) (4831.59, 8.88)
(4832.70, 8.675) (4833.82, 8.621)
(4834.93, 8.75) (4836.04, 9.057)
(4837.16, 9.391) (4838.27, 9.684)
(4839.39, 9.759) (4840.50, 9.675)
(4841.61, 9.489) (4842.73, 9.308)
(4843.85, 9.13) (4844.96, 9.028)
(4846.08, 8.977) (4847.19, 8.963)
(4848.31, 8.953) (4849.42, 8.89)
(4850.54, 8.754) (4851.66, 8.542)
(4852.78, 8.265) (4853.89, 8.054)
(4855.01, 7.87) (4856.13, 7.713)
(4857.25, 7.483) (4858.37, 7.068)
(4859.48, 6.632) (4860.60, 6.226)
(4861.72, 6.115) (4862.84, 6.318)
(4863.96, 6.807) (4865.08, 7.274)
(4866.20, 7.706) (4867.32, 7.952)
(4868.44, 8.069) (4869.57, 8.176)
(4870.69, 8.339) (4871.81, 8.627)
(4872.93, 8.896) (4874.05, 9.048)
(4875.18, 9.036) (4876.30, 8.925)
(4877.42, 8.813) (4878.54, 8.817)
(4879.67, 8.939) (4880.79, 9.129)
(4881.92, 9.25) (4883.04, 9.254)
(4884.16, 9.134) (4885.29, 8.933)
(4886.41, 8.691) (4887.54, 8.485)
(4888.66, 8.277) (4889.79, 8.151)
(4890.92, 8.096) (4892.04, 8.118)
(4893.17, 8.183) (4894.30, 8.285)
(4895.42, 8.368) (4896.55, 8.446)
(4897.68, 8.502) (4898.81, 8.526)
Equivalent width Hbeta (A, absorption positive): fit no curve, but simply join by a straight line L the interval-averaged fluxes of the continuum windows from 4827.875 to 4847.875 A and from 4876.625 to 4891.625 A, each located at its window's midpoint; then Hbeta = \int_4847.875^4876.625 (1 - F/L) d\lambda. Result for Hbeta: 3.4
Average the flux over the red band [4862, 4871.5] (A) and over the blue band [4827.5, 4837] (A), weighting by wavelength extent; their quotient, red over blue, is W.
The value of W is 0.85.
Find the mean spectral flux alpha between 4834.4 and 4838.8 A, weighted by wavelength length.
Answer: 9.22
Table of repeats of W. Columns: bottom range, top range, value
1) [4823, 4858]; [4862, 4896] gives 0.94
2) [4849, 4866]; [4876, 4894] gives 1.16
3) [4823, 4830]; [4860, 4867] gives 0.74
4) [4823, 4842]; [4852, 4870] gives 0.80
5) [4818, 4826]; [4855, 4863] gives 0.76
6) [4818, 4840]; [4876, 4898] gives 0.95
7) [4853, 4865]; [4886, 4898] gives 1.17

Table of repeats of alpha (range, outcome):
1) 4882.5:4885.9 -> 9.11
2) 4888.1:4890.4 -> 8.19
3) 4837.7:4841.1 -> 9.72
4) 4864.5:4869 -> 7.75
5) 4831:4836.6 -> 8.8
